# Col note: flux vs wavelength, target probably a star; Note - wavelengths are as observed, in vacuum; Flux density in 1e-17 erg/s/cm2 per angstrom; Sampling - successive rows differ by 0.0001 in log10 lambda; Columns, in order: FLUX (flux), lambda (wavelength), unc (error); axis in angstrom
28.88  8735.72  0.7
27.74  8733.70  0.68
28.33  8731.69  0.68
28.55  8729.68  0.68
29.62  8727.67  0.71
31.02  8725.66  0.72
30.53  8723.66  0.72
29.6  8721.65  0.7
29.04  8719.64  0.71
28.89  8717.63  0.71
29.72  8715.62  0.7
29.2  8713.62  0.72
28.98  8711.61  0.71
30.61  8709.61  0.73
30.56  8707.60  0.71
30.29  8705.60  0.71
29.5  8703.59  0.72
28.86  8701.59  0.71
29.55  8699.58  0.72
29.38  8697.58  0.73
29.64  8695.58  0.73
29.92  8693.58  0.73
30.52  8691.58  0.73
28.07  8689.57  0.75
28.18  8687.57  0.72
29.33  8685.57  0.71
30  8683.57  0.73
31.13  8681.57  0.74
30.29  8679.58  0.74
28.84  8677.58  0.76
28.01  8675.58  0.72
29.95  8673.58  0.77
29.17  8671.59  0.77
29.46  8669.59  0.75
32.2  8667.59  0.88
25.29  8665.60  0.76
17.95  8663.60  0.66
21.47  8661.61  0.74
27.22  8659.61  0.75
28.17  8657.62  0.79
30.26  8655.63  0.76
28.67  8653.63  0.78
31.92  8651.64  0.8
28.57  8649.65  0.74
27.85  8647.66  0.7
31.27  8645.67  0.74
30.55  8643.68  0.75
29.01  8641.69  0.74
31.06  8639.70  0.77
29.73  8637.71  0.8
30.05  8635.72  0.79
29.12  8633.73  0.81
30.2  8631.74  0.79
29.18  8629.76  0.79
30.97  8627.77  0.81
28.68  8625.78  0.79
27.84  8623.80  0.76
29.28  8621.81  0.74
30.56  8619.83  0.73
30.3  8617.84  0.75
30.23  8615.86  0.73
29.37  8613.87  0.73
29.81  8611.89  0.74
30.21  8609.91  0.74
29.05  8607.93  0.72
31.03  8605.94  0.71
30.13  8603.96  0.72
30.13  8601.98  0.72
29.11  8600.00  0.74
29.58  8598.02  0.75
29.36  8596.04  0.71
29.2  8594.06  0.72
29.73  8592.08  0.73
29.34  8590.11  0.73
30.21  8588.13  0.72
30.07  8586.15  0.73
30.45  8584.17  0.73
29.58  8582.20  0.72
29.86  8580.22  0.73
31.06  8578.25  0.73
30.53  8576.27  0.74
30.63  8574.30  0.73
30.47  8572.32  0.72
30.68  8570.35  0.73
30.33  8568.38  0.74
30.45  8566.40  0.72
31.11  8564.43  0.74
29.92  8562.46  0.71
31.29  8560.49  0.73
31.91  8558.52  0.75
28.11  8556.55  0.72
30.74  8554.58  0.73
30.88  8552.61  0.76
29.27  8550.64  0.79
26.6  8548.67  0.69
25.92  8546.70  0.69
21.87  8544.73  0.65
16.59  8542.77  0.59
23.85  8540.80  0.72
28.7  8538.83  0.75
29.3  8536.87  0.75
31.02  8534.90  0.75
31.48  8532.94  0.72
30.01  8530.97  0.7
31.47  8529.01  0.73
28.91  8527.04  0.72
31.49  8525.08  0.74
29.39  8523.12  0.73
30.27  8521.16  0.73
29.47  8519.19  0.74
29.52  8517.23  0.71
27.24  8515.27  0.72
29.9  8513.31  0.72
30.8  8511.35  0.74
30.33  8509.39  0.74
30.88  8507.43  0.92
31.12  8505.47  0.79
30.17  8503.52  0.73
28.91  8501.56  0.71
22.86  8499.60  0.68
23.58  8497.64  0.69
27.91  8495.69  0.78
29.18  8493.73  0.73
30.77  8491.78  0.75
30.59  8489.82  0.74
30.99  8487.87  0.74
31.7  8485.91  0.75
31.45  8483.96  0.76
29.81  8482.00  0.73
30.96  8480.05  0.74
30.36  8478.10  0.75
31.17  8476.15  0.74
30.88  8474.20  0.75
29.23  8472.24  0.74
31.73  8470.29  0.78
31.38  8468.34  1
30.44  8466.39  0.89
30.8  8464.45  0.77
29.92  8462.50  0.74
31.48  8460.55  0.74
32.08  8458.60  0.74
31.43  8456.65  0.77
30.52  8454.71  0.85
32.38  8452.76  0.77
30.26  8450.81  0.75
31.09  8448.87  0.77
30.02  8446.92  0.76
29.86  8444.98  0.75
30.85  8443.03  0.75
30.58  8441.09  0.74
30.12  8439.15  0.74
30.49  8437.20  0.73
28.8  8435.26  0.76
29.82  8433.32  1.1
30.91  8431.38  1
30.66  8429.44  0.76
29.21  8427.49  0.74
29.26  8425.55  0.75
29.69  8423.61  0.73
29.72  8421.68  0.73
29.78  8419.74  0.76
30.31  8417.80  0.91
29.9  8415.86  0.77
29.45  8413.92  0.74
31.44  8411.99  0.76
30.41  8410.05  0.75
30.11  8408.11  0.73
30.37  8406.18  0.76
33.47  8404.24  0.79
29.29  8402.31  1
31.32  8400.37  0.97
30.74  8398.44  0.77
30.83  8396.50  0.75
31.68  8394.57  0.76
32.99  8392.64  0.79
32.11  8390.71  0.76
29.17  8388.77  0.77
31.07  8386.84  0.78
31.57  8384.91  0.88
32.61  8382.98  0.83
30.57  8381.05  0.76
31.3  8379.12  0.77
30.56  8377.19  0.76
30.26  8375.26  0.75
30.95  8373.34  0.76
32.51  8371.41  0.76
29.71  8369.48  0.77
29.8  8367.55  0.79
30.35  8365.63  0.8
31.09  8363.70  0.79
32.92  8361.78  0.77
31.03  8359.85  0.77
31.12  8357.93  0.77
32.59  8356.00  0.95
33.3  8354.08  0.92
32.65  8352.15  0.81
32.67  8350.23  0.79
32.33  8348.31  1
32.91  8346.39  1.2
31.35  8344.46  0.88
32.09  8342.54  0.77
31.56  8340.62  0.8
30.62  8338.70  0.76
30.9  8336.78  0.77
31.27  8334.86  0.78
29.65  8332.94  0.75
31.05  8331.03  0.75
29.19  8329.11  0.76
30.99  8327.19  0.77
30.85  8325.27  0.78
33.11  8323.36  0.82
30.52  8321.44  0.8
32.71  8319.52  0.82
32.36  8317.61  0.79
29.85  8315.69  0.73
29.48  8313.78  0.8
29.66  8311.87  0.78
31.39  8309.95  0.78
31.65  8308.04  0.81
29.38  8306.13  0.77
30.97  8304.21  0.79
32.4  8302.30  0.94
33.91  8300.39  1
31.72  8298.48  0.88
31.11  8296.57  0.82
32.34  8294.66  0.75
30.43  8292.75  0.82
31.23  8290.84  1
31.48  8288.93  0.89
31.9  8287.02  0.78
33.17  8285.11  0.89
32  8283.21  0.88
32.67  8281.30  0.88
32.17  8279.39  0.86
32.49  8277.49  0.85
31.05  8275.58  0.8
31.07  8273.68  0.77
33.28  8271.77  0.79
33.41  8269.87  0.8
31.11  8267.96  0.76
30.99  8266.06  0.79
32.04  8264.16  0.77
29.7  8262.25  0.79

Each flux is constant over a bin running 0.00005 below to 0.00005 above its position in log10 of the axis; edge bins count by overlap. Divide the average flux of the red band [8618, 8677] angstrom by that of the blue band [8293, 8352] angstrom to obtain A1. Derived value 0.92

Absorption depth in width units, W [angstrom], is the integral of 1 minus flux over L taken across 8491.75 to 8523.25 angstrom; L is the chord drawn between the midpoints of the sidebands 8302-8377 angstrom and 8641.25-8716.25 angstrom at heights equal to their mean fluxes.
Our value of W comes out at 1.3 angstrom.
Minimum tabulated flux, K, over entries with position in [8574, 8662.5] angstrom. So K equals 21.47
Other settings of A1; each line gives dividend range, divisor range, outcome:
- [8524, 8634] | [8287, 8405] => 0.94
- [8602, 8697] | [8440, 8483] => 0.95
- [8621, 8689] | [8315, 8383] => 0.92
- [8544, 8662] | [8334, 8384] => 0.94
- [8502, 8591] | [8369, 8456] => 0.96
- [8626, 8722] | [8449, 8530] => 0.97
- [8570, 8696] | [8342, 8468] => 0.95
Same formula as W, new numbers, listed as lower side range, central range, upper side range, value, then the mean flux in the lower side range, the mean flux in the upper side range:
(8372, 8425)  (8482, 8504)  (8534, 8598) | 0.7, 30.8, 29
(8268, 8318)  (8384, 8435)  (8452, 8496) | 0.8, 31.6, 30.8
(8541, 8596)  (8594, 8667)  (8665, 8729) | 0.8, 29.1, 29.6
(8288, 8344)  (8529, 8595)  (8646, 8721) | 1.0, 31.2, 28.9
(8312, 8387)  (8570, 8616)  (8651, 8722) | -0.7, 31.3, 28.9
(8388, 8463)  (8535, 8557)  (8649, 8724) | 2.3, 30.6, 28.9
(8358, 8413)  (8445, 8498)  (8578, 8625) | 0.1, 31.1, 29.8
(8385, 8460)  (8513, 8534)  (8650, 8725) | 0.0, 30.6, 28.9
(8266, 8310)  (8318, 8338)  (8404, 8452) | 0.2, 31.8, 30.2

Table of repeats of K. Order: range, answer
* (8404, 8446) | 28.8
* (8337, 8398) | 29.17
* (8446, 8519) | 22.86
